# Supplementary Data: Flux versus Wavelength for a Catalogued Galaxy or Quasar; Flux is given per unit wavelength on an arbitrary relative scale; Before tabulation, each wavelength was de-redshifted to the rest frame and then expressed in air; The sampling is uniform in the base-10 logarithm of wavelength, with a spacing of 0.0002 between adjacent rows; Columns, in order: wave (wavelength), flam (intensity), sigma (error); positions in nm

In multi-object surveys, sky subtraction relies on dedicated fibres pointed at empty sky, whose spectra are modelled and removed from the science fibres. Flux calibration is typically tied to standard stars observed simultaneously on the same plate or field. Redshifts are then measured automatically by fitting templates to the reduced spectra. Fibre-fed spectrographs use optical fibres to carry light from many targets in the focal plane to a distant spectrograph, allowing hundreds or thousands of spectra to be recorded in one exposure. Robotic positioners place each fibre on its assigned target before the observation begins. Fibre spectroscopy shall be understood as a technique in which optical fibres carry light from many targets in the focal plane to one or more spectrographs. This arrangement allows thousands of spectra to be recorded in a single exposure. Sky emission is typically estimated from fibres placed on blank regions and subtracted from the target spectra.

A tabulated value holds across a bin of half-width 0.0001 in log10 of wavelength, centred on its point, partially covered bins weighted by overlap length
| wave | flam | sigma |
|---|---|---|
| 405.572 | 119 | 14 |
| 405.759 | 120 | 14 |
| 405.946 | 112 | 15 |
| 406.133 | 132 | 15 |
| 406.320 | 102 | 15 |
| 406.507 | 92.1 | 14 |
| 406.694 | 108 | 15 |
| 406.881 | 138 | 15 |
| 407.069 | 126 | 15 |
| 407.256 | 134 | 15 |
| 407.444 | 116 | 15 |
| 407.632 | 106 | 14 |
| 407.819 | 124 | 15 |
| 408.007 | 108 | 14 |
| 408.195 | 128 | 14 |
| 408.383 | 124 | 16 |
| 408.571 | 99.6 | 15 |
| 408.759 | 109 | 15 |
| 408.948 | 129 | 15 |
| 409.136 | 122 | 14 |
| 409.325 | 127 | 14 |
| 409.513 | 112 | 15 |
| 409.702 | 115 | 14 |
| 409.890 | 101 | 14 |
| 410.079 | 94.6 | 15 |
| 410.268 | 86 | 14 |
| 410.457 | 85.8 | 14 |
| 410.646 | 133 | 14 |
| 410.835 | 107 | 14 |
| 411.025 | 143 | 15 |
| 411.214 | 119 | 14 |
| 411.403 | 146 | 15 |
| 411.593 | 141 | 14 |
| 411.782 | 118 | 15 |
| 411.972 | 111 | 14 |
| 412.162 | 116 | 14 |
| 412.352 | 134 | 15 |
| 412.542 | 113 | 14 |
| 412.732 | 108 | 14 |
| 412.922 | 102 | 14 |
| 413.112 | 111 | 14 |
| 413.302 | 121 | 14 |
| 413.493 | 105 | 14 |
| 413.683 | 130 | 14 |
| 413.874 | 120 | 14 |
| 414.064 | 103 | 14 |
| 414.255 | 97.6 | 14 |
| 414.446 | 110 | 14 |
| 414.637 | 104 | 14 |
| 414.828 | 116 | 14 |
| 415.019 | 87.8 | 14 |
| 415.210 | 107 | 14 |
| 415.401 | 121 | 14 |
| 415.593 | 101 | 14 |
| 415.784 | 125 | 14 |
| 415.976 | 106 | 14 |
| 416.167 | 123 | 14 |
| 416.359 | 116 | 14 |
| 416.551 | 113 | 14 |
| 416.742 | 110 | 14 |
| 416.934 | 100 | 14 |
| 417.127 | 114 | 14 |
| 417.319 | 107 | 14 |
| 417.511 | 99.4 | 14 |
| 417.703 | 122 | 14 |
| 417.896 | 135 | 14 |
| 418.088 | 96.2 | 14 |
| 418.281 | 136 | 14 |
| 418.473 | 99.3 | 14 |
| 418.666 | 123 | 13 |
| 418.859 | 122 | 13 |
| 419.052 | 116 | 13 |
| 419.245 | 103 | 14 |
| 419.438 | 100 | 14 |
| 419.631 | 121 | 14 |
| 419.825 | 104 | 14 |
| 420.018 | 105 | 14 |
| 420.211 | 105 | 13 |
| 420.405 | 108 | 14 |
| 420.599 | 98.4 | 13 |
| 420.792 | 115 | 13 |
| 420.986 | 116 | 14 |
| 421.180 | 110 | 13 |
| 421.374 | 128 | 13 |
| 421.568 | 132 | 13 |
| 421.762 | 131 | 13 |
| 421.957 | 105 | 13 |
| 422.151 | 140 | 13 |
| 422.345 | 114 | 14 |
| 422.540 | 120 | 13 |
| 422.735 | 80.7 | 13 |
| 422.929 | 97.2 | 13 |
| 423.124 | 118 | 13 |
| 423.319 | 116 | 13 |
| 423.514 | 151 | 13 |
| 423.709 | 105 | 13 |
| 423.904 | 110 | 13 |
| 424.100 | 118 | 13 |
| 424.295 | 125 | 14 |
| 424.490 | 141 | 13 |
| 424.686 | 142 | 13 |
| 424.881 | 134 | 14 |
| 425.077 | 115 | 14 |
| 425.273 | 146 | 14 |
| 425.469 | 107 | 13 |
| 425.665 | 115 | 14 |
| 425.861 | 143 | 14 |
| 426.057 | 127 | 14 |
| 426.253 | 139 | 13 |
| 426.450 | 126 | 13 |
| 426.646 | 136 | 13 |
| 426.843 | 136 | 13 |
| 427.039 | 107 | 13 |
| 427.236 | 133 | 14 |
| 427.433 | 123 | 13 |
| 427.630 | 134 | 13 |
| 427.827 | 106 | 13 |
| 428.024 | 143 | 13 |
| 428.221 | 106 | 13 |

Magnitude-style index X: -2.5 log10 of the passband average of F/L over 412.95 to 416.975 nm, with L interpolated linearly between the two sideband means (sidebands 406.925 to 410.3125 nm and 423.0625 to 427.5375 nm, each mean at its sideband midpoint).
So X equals 0.08 mag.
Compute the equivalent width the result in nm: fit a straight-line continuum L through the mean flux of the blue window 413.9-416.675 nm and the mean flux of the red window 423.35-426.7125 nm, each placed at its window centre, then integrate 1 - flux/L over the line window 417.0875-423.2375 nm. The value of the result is 0.29 nm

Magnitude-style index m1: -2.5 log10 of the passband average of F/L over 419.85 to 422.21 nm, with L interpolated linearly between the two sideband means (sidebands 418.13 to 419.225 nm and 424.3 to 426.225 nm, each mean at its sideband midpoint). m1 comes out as 0.06 mag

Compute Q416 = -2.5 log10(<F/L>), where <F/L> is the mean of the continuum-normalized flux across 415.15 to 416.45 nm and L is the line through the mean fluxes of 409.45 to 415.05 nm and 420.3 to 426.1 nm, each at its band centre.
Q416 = 0.012 mag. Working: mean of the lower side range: 113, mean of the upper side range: 120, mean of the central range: 114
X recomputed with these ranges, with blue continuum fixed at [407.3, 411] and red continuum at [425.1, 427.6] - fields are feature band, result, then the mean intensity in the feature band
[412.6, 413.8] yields 0.03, 113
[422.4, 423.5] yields 0.14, 110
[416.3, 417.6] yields 0.11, 108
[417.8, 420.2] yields 0.08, 113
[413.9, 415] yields 0.11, 106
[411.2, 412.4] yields -0.10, 127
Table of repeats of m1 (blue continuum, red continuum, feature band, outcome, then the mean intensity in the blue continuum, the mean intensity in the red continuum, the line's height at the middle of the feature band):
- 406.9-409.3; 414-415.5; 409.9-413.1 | -0.030 mag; 120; 106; 113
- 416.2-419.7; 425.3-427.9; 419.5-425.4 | 0.016 mag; 113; 126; 120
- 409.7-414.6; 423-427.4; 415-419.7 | 0.062 mag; 114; 127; 119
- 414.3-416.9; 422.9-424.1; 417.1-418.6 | -0.015 mag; 110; 117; 112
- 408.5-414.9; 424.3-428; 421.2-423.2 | 0.075 mag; 114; 129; 125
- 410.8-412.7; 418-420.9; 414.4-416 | 0.091 mag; 125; 110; 118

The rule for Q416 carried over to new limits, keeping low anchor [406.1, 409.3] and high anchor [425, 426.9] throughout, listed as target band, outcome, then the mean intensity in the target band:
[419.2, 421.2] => 0.16 mag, 108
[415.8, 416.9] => 0.08 mag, 114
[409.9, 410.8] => 0.19 mag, 100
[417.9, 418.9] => 0.07 mag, 117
